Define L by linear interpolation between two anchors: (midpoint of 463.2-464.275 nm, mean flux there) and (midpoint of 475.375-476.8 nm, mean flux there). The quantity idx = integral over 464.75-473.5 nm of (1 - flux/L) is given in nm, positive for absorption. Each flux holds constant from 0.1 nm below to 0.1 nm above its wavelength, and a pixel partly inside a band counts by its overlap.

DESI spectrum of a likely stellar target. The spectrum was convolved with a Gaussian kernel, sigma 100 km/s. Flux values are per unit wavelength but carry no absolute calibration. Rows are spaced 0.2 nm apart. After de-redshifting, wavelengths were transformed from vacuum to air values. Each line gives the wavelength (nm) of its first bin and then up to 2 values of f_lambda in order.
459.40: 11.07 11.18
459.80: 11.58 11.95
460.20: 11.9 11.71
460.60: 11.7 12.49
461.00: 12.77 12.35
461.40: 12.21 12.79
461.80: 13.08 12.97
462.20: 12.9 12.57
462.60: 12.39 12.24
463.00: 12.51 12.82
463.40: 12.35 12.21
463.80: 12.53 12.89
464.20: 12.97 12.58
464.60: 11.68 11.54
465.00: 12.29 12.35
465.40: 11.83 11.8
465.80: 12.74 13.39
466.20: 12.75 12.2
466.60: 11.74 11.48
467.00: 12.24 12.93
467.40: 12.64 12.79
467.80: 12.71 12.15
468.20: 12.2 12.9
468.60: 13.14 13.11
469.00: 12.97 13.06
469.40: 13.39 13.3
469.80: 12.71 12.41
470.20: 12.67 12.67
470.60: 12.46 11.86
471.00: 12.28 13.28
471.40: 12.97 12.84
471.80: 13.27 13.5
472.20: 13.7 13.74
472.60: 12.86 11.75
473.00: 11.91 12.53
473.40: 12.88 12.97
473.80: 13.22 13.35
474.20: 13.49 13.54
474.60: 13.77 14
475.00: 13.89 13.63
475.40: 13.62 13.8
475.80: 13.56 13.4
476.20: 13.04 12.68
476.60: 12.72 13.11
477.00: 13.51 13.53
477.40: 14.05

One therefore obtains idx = 0.16 nm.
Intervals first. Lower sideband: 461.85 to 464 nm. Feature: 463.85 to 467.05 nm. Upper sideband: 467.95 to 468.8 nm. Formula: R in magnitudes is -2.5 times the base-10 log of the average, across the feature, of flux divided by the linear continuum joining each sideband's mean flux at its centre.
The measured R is 0.03 mag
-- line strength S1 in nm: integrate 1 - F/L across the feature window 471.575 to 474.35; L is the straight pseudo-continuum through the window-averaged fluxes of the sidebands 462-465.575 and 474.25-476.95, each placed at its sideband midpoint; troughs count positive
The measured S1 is 0.041 nm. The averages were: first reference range 12.4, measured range 13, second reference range 13.4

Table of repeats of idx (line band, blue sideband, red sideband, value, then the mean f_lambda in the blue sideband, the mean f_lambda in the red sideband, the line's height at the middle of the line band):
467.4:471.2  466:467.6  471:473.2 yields -0.03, 12.4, 12.9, 12.6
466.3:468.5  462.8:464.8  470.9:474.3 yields 0.05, 12.4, 13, 12.7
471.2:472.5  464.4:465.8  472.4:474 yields -0.08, 12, 12.7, 12.6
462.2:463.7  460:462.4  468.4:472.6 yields 0.01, 12.4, 13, 12.5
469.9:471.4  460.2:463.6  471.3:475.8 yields 0.06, 12.5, 13.2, 13.1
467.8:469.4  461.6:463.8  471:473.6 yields 0.00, 12.6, 12.9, 12.8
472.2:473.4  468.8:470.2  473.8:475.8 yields 0.06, 13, 13.6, 13.4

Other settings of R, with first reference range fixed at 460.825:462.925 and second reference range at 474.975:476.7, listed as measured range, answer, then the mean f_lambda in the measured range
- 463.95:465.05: 0.04 mag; 12.3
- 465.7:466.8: 0.03 mag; 12.5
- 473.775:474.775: -0.02 mag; 13.5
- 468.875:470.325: 0.01 mag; 12.9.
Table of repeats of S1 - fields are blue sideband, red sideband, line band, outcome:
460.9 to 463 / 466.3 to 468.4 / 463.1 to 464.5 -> -0.011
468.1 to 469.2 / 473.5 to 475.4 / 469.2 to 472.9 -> 0.079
